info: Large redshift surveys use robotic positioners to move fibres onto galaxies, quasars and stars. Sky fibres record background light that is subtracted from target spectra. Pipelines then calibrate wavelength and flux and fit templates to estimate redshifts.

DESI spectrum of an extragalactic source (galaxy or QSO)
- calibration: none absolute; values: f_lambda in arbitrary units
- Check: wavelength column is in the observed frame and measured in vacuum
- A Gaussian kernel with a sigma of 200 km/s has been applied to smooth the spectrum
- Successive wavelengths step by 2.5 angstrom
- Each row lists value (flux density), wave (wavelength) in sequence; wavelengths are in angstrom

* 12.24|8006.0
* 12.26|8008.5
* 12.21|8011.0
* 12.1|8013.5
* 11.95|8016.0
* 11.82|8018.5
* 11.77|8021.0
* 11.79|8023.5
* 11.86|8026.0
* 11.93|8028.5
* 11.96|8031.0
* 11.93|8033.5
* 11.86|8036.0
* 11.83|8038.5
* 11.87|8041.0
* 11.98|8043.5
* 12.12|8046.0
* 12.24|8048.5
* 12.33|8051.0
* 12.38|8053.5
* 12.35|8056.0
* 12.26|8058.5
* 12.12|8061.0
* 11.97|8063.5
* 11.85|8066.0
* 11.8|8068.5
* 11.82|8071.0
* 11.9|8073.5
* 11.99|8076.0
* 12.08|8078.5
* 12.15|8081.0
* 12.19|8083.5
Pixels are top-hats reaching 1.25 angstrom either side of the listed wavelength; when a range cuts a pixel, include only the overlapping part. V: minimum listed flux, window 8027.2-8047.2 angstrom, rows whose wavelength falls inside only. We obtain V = 11.83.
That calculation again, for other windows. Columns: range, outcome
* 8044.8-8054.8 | 12.12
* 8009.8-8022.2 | 11.77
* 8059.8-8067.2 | 11.85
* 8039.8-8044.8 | 11.87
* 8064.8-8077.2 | 11.8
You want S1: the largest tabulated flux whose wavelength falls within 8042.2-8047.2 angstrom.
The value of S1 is 12.12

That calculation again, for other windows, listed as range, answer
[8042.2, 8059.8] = 12.38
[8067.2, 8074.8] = 11.9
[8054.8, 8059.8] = 12.35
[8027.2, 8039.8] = 11.96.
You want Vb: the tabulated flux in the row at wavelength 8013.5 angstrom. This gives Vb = 12.1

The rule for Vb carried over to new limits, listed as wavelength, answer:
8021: 11.77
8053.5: 12.38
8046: 12.12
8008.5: 12.26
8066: 11.85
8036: 11.86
